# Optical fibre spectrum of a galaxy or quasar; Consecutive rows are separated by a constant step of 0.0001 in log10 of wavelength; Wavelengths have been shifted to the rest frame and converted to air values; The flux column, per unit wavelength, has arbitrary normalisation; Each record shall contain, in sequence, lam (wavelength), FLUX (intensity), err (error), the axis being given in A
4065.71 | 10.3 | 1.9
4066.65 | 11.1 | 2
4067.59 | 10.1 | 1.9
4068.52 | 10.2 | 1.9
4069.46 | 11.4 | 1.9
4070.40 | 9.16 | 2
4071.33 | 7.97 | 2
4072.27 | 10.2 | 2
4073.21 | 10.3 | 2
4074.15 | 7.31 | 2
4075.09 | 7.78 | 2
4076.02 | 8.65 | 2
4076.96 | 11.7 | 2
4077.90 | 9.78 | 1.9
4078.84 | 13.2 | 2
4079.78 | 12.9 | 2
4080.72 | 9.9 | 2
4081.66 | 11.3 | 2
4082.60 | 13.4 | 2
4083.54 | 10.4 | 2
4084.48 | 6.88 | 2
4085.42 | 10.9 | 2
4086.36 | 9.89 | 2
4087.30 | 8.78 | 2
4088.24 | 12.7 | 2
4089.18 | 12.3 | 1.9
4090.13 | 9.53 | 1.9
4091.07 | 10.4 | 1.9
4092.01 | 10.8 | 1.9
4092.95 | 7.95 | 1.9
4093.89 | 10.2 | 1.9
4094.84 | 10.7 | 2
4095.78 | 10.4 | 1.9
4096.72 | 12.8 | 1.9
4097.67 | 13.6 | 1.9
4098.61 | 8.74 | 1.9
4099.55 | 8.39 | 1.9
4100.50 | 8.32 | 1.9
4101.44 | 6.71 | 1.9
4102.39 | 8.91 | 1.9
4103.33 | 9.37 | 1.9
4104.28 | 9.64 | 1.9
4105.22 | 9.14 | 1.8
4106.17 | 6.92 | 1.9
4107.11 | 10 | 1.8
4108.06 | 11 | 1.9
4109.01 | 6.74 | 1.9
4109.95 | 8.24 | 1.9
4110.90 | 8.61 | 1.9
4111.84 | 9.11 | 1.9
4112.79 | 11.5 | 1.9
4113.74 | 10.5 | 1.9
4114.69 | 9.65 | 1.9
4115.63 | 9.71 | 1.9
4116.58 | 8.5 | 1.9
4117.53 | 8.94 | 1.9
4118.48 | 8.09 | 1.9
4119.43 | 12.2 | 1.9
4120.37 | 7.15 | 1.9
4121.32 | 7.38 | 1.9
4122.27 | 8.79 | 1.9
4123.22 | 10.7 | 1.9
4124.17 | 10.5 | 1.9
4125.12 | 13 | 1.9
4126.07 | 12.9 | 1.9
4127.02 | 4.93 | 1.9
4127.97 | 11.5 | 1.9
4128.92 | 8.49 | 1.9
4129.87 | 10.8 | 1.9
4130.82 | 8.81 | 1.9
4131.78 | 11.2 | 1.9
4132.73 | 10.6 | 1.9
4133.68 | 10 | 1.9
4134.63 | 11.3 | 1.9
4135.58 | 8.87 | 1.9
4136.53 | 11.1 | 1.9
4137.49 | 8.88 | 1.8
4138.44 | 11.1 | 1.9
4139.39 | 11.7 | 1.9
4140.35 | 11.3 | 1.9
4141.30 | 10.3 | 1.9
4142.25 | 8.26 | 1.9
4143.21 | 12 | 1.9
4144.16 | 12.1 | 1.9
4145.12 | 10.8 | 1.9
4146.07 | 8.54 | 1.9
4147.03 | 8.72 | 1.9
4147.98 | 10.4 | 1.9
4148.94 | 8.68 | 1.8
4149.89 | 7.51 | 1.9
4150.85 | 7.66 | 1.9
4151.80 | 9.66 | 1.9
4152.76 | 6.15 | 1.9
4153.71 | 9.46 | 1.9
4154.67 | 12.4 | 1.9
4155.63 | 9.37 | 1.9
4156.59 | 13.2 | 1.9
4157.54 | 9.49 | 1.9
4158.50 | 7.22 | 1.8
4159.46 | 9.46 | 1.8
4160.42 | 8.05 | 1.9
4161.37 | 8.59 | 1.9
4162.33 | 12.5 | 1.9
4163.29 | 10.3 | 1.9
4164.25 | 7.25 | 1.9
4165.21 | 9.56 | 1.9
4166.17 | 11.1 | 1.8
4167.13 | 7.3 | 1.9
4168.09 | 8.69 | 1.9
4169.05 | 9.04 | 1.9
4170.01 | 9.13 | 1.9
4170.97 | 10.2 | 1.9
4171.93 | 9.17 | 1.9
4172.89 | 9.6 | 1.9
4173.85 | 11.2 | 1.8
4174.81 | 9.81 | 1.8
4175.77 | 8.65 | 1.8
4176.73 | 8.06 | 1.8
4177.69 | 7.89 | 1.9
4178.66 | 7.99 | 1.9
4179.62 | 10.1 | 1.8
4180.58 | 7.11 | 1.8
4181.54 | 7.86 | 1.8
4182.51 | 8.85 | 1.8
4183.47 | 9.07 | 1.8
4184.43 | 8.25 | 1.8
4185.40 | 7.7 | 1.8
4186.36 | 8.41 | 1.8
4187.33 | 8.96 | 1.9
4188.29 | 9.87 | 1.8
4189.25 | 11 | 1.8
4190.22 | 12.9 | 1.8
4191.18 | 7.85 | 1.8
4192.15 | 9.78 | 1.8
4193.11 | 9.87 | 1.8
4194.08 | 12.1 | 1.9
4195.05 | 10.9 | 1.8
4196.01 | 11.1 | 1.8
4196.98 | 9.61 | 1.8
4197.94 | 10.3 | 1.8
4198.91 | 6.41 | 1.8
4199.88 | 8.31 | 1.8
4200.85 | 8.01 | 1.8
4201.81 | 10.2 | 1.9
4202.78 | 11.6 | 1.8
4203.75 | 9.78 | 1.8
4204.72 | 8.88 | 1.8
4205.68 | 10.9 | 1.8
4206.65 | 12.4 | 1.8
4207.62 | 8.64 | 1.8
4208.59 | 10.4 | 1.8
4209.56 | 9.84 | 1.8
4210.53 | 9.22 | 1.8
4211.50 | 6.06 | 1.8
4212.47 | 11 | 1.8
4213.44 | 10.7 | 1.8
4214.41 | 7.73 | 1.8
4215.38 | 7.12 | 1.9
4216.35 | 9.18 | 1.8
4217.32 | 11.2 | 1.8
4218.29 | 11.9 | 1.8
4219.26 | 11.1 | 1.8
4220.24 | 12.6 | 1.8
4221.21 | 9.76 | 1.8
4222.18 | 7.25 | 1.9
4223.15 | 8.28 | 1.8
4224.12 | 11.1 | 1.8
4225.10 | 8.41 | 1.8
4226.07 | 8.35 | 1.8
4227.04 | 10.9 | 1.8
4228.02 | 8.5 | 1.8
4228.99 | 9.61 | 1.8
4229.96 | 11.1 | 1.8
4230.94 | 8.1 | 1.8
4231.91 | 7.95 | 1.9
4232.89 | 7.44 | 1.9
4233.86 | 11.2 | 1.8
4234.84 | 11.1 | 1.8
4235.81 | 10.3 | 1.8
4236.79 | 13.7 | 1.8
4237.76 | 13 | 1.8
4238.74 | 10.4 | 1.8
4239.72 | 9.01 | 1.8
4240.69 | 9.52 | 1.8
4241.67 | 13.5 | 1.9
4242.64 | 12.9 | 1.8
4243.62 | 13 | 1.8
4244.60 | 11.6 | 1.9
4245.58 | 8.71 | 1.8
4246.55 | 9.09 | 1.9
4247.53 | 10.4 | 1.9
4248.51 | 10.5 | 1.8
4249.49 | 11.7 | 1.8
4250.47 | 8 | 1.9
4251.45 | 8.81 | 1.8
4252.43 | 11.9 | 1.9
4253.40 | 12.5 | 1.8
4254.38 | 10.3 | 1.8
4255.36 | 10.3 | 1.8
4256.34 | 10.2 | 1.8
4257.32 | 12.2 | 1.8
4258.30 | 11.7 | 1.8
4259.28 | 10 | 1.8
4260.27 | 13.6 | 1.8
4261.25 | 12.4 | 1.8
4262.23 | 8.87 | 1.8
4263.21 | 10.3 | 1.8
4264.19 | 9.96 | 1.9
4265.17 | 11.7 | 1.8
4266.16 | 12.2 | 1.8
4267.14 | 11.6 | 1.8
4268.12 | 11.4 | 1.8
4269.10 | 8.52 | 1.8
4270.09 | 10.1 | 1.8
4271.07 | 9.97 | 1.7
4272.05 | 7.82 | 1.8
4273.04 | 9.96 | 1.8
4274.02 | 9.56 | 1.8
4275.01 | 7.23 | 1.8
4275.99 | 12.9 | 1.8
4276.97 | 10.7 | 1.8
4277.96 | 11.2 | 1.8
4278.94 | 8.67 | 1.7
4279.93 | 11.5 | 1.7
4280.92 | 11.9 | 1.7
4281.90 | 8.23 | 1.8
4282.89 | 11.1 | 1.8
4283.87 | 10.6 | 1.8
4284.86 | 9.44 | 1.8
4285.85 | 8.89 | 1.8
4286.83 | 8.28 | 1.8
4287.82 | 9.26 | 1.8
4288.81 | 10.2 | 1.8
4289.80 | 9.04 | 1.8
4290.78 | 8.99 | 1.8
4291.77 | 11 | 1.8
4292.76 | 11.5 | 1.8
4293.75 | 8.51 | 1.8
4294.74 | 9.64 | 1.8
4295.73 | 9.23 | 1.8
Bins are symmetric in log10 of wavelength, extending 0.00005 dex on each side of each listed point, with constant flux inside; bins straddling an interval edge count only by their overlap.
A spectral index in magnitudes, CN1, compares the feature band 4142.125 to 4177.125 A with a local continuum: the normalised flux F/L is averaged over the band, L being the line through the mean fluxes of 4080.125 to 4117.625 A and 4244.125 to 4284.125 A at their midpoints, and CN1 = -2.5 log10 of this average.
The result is 0.07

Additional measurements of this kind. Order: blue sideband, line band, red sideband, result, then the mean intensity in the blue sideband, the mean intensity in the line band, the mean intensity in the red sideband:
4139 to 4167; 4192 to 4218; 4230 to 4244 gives 0.07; 9.68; 9.69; 10.8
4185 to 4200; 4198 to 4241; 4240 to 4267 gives 0.06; 9.74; 9.74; 11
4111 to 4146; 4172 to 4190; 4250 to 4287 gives 0.14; 10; 8.97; 10.4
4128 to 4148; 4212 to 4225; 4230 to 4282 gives 0.07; 10.3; 9.87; 10.6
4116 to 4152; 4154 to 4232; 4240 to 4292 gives 0.07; 9.83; 9.51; 10.4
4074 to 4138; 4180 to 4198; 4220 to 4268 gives 0.08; 9.87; 9.54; 10.5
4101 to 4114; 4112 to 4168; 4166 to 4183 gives -0.09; 9.01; 9.75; 8.95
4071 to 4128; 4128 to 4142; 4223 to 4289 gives -0.04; 9.8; 10.3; 10.4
